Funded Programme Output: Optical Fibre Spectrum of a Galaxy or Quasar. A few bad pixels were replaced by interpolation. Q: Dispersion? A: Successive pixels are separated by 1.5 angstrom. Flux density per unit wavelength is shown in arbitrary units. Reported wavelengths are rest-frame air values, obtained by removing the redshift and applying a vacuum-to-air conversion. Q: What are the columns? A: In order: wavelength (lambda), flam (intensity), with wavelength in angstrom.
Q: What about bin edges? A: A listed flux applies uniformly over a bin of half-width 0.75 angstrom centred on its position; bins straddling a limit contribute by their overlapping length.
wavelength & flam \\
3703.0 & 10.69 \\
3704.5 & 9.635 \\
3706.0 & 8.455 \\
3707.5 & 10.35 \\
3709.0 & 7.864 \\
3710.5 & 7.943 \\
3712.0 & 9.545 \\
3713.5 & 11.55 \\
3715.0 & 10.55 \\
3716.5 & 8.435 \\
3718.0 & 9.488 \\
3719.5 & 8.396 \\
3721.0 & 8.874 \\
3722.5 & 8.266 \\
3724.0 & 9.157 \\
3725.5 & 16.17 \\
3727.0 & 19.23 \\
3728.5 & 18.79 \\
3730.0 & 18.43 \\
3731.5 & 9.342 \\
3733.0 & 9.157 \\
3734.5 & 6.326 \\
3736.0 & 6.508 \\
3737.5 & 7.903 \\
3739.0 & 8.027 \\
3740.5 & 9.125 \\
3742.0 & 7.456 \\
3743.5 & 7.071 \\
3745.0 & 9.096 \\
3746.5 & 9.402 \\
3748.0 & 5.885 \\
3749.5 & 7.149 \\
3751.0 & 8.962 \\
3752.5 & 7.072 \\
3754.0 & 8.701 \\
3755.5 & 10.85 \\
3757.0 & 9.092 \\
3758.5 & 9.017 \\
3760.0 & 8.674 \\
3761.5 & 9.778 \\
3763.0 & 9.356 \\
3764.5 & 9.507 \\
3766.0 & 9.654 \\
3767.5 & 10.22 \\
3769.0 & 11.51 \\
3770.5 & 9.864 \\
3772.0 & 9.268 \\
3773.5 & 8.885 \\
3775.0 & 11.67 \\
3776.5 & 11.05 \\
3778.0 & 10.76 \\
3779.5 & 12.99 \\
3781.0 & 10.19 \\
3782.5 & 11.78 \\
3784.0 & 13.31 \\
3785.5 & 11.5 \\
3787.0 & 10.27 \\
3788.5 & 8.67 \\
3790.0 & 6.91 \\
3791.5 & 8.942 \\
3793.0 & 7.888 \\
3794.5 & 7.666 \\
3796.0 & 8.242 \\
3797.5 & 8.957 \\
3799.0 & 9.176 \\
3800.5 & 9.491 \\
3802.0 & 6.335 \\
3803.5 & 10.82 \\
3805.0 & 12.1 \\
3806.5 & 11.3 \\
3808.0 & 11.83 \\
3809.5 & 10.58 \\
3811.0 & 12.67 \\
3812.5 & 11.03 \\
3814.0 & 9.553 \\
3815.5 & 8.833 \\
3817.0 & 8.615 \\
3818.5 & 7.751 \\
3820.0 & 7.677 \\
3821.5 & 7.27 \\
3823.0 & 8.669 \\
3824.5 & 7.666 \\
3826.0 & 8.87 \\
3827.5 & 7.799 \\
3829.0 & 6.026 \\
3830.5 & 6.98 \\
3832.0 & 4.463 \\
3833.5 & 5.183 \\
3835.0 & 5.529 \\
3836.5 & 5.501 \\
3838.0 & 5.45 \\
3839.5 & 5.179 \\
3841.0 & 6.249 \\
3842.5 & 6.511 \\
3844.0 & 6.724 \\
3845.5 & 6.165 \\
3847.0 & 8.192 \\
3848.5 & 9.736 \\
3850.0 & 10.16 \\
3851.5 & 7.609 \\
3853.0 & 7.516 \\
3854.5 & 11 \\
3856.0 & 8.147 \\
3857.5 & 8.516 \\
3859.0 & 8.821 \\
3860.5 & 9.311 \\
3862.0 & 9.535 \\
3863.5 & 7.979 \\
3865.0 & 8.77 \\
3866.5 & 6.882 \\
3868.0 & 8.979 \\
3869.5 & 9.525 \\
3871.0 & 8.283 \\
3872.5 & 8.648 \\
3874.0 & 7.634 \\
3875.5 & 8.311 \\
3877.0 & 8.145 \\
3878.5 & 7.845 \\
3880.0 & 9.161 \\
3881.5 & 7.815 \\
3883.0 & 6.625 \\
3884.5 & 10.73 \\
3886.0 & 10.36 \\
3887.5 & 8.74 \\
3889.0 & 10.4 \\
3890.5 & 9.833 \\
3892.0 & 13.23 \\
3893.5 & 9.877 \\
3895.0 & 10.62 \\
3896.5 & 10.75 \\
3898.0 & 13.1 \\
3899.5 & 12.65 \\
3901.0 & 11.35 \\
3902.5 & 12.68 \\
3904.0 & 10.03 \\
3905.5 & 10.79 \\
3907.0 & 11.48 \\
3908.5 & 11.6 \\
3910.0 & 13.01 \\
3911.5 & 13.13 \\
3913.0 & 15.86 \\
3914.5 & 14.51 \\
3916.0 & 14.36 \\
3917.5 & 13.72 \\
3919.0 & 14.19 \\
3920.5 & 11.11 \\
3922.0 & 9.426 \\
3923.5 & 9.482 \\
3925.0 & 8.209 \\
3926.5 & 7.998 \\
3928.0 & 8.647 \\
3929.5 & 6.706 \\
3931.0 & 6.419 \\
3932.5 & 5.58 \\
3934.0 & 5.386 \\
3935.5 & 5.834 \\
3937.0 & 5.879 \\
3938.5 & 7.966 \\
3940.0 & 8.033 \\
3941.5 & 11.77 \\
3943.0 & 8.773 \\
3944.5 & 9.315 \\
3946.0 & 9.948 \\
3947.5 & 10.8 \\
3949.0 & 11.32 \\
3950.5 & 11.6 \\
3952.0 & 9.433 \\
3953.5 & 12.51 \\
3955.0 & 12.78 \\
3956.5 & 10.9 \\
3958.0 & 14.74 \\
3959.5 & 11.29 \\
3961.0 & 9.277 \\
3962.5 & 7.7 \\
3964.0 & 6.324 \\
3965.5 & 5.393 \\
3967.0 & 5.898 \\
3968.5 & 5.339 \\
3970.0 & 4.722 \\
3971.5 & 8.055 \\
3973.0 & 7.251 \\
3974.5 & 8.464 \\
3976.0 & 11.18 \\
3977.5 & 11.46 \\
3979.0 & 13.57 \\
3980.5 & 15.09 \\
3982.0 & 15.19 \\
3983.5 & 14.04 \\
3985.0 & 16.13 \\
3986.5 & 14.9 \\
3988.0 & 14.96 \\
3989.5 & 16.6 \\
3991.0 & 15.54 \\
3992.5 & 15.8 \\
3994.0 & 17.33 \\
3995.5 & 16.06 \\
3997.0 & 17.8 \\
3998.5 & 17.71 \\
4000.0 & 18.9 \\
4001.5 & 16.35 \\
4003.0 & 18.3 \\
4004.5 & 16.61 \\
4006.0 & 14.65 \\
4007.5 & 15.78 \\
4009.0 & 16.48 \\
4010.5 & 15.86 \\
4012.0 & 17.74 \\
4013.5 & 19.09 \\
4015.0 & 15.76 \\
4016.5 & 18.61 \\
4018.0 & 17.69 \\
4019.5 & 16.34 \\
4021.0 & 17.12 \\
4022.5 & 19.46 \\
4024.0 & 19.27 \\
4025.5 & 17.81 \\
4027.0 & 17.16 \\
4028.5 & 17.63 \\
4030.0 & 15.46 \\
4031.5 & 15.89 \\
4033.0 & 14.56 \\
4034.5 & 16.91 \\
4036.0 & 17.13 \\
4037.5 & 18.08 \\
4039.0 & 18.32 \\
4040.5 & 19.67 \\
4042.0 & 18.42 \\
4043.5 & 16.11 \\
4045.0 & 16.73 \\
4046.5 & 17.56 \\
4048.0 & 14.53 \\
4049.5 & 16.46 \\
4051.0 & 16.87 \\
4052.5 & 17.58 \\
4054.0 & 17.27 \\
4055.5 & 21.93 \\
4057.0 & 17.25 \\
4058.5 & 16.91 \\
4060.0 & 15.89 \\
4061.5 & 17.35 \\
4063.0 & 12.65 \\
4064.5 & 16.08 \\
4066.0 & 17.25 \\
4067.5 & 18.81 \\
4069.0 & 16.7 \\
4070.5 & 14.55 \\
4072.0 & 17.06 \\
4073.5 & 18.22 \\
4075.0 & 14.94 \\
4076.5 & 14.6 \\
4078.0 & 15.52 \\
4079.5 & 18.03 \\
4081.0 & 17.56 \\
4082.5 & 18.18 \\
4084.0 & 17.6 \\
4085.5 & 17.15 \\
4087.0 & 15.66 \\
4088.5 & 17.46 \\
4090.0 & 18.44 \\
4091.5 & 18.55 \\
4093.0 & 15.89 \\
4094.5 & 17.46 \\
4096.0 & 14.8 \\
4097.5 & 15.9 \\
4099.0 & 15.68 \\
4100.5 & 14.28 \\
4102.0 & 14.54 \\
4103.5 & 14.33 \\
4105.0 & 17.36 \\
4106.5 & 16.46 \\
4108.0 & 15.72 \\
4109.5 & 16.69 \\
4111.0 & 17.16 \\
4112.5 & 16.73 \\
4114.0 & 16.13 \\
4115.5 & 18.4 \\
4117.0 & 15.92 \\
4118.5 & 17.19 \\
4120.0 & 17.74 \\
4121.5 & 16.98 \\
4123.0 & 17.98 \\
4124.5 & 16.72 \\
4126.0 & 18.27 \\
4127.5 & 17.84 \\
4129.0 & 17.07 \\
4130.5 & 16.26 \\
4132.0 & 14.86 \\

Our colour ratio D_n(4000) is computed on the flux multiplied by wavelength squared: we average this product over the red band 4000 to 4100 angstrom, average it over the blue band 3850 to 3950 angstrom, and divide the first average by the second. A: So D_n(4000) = 1.88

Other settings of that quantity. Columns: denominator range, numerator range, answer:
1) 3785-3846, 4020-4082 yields 2.34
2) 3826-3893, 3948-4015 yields 1.73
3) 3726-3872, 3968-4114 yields 2.02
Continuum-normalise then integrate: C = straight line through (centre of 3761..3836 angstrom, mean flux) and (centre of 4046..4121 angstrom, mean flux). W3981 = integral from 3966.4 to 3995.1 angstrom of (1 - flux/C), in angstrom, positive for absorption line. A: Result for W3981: 3.7 angstrom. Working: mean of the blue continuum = 9.29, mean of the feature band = 12.3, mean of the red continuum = 16.7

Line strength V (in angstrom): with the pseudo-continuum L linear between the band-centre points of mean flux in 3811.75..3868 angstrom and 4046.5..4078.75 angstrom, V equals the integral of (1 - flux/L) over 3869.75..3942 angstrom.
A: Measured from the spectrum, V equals 2.5 angstrom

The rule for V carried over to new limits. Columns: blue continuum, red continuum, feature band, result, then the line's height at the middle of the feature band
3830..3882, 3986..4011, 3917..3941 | 7.3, 12.2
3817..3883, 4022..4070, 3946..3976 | 8.7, 13.1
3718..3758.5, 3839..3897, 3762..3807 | -2.6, 9.38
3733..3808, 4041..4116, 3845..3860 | 3.5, 11.3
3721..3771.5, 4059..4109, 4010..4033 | -3.3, 15.2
